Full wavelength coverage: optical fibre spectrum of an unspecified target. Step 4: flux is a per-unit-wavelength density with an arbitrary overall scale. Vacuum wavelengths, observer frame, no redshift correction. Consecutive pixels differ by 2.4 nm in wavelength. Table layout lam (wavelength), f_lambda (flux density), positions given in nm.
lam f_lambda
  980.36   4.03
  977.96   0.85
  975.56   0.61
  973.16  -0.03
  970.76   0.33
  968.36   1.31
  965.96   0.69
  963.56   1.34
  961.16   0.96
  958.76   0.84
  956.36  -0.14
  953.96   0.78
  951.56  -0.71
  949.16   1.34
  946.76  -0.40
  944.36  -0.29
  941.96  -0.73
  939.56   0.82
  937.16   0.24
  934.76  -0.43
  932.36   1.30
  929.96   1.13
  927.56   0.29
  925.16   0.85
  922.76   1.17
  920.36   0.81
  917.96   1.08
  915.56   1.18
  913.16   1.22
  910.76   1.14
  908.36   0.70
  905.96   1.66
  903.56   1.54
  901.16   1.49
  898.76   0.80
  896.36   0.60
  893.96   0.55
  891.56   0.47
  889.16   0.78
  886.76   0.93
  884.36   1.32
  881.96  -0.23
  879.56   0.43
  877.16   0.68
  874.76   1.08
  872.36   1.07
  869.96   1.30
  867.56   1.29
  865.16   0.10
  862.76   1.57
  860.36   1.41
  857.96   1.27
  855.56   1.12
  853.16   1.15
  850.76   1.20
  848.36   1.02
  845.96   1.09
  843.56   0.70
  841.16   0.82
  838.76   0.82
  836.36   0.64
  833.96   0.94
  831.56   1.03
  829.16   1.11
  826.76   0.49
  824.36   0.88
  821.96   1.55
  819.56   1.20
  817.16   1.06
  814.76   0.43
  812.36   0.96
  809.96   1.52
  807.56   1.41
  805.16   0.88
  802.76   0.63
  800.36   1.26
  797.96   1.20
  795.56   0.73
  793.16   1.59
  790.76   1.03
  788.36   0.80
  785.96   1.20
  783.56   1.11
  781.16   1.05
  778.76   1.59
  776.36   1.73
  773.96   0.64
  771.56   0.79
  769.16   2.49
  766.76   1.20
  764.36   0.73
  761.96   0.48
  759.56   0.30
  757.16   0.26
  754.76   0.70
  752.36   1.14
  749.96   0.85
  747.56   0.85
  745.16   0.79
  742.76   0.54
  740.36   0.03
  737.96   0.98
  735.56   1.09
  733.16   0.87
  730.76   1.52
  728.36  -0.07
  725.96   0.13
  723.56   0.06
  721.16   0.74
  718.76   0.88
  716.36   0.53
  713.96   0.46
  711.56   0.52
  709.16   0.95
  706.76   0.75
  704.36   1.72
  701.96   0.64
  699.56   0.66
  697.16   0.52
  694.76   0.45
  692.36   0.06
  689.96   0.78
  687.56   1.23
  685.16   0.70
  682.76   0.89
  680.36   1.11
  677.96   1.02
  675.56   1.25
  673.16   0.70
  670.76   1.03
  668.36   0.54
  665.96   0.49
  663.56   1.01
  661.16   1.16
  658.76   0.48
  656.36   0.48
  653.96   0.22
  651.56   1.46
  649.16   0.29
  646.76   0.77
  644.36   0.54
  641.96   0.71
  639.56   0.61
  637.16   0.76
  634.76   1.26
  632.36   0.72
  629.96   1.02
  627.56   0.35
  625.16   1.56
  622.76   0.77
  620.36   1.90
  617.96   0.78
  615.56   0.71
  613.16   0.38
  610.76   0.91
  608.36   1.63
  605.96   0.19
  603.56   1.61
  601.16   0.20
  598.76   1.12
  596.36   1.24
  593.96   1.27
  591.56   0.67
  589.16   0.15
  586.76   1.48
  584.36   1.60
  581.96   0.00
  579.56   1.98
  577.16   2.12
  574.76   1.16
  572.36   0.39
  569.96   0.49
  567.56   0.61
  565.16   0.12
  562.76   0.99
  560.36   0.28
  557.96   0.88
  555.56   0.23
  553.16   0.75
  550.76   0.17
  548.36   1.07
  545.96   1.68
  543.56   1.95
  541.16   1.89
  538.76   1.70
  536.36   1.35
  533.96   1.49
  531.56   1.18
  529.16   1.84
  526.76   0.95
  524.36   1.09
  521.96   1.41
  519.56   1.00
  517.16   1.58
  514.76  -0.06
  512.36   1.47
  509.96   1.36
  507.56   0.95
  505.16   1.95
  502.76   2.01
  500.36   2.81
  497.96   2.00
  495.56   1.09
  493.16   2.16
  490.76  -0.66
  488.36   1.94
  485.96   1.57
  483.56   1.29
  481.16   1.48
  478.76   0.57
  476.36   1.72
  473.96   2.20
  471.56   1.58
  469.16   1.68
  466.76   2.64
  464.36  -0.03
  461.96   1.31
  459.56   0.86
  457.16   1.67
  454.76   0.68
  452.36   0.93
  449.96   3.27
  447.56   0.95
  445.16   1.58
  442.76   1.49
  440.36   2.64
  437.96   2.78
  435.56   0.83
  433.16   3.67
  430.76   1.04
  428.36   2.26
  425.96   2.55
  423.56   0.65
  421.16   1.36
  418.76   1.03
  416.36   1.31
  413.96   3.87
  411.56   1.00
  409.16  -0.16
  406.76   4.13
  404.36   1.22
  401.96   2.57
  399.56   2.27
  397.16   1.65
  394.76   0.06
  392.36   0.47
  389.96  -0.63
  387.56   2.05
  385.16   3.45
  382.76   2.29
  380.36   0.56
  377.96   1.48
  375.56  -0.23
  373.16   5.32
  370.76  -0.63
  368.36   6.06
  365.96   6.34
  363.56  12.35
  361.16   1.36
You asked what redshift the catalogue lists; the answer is 1.06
